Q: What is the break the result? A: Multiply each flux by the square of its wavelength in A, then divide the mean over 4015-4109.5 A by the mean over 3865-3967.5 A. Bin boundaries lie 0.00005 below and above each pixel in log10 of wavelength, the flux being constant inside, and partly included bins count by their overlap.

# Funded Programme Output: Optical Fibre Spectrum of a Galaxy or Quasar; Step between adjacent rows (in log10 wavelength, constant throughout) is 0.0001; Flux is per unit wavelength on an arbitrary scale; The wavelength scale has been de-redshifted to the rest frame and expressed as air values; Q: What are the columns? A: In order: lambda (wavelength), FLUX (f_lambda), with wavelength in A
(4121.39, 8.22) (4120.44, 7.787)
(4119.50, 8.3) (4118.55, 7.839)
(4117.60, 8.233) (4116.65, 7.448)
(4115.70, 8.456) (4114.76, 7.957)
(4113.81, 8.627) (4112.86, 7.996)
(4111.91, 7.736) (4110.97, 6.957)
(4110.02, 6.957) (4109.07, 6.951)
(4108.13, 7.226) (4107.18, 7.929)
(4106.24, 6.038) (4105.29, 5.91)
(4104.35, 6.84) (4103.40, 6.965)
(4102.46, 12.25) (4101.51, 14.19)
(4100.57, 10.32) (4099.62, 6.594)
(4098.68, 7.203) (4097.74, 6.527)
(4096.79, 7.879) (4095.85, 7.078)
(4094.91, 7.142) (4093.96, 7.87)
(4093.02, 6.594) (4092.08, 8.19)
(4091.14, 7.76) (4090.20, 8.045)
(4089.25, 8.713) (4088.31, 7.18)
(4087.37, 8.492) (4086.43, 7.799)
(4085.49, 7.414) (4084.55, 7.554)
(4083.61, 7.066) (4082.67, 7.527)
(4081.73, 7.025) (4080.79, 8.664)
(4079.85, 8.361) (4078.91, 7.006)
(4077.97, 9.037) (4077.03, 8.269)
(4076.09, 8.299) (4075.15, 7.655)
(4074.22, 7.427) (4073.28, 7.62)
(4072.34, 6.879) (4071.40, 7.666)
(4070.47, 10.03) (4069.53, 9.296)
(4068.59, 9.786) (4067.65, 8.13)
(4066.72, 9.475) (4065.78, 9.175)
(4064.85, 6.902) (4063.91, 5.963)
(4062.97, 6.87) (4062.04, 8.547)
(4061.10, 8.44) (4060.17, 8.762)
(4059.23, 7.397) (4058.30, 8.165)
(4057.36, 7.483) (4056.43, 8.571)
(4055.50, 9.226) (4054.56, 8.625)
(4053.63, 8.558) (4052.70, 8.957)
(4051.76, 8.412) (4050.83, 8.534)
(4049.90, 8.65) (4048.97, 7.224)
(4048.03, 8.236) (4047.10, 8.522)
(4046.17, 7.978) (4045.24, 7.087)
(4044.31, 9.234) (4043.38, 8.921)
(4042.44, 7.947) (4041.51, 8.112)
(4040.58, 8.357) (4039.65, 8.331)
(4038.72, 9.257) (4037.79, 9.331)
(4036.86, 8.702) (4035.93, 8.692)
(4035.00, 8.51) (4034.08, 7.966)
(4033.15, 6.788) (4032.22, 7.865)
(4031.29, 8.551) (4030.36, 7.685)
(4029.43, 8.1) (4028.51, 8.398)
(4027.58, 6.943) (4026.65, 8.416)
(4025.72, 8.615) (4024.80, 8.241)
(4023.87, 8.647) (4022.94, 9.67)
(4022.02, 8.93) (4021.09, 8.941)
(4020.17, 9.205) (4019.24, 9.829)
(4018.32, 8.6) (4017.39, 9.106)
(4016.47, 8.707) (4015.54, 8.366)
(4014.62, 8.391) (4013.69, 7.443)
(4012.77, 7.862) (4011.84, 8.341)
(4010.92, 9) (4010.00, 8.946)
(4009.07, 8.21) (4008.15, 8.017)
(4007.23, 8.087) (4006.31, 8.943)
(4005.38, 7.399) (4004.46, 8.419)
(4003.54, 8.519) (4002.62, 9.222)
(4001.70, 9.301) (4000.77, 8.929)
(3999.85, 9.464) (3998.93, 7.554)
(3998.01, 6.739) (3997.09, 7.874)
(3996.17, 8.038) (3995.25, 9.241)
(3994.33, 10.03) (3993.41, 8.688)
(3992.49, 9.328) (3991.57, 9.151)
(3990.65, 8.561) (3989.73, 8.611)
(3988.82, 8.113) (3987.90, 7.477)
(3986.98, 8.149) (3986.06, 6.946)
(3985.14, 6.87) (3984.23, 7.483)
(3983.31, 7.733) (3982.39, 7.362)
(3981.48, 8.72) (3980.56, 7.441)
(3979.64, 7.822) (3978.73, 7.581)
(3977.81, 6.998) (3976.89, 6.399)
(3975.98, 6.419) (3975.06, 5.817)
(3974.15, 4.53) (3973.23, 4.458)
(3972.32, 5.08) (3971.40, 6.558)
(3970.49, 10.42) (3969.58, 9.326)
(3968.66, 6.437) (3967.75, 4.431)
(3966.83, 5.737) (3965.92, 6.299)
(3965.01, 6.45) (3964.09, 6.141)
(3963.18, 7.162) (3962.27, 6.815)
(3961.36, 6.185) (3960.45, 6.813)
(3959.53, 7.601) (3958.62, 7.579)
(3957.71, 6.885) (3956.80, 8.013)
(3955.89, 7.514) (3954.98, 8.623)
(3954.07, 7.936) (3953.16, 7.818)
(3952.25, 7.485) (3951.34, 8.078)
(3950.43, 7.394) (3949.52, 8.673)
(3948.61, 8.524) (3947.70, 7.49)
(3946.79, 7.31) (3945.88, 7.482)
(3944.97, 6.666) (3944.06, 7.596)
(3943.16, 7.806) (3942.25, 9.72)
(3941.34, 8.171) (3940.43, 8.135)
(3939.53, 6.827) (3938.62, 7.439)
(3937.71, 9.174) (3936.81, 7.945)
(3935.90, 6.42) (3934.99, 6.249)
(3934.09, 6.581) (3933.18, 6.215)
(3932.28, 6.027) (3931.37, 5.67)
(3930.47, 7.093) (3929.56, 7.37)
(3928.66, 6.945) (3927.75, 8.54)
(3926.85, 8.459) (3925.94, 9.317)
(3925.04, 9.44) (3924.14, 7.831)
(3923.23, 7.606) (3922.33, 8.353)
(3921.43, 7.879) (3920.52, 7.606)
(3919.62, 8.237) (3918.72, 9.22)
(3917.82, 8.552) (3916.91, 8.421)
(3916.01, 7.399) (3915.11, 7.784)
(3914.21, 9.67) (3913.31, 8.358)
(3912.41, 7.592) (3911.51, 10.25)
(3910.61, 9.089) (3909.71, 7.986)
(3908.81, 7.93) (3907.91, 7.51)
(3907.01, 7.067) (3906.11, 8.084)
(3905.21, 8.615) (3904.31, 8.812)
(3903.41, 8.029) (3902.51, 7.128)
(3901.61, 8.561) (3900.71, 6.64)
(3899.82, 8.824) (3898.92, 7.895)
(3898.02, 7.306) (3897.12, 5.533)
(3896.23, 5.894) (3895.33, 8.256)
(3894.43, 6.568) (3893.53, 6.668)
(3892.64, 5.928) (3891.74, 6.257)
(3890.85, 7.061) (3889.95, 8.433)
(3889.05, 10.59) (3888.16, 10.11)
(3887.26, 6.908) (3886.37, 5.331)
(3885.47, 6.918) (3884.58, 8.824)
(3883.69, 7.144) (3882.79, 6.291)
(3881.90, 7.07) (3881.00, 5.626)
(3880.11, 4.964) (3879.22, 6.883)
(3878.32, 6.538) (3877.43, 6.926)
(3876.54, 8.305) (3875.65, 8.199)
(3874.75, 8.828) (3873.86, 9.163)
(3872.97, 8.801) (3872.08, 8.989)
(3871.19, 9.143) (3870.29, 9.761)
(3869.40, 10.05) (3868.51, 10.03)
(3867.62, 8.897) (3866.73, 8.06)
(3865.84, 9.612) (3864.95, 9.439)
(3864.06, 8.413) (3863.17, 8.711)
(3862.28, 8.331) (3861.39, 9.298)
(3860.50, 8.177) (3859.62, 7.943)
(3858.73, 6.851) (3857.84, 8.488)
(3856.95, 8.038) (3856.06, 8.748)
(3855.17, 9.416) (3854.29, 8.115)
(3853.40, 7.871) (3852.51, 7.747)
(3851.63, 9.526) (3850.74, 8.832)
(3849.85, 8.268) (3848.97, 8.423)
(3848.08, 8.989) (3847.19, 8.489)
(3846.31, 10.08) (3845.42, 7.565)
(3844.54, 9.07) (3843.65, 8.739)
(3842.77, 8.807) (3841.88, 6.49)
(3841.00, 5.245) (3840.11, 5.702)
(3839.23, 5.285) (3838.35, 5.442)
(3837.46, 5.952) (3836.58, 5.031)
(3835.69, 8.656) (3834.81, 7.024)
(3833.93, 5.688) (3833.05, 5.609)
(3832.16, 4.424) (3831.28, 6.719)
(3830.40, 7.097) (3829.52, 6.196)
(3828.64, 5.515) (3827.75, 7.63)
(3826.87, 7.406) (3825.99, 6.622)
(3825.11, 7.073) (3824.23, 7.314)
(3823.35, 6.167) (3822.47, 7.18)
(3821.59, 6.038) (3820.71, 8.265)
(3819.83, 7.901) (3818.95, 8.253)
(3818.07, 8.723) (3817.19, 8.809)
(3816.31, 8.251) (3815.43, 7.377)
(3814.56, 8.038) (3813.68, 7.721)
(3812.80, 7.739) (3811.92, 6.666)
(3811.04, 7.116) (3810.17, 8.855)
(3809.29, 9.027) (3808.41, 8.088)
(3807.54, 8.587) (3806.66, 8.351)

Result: 1.14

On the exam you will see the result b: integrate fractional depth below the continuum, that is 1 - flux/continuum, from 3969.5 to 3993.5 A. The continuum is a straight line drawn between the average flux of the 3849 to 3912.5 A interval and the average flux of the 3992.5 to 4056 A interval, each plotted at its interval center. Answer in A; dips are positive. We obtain 2.6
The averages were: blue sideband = 8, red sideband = 8.47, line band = 7.44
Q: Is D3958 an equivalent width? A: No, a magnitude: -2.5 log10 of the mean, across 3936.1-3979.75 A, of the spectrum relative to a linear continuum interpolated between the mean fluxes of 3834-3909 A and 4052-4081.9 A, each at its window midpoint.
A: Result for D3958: 0.11 mag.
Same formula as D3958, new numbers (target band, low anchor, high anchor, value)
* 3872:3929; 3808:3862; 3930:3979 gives -0.073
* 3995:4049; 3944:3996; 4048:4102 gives -0.088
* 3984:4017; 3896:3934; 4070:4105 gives -0.054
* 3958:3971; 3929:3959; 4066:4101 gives 0.093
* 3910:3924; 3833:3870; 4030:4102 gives -0.043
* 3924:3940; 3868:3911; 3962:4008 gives 0.037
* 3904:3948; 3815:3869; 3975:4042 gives 0.014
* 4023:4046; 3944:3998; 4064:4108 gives -0.074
